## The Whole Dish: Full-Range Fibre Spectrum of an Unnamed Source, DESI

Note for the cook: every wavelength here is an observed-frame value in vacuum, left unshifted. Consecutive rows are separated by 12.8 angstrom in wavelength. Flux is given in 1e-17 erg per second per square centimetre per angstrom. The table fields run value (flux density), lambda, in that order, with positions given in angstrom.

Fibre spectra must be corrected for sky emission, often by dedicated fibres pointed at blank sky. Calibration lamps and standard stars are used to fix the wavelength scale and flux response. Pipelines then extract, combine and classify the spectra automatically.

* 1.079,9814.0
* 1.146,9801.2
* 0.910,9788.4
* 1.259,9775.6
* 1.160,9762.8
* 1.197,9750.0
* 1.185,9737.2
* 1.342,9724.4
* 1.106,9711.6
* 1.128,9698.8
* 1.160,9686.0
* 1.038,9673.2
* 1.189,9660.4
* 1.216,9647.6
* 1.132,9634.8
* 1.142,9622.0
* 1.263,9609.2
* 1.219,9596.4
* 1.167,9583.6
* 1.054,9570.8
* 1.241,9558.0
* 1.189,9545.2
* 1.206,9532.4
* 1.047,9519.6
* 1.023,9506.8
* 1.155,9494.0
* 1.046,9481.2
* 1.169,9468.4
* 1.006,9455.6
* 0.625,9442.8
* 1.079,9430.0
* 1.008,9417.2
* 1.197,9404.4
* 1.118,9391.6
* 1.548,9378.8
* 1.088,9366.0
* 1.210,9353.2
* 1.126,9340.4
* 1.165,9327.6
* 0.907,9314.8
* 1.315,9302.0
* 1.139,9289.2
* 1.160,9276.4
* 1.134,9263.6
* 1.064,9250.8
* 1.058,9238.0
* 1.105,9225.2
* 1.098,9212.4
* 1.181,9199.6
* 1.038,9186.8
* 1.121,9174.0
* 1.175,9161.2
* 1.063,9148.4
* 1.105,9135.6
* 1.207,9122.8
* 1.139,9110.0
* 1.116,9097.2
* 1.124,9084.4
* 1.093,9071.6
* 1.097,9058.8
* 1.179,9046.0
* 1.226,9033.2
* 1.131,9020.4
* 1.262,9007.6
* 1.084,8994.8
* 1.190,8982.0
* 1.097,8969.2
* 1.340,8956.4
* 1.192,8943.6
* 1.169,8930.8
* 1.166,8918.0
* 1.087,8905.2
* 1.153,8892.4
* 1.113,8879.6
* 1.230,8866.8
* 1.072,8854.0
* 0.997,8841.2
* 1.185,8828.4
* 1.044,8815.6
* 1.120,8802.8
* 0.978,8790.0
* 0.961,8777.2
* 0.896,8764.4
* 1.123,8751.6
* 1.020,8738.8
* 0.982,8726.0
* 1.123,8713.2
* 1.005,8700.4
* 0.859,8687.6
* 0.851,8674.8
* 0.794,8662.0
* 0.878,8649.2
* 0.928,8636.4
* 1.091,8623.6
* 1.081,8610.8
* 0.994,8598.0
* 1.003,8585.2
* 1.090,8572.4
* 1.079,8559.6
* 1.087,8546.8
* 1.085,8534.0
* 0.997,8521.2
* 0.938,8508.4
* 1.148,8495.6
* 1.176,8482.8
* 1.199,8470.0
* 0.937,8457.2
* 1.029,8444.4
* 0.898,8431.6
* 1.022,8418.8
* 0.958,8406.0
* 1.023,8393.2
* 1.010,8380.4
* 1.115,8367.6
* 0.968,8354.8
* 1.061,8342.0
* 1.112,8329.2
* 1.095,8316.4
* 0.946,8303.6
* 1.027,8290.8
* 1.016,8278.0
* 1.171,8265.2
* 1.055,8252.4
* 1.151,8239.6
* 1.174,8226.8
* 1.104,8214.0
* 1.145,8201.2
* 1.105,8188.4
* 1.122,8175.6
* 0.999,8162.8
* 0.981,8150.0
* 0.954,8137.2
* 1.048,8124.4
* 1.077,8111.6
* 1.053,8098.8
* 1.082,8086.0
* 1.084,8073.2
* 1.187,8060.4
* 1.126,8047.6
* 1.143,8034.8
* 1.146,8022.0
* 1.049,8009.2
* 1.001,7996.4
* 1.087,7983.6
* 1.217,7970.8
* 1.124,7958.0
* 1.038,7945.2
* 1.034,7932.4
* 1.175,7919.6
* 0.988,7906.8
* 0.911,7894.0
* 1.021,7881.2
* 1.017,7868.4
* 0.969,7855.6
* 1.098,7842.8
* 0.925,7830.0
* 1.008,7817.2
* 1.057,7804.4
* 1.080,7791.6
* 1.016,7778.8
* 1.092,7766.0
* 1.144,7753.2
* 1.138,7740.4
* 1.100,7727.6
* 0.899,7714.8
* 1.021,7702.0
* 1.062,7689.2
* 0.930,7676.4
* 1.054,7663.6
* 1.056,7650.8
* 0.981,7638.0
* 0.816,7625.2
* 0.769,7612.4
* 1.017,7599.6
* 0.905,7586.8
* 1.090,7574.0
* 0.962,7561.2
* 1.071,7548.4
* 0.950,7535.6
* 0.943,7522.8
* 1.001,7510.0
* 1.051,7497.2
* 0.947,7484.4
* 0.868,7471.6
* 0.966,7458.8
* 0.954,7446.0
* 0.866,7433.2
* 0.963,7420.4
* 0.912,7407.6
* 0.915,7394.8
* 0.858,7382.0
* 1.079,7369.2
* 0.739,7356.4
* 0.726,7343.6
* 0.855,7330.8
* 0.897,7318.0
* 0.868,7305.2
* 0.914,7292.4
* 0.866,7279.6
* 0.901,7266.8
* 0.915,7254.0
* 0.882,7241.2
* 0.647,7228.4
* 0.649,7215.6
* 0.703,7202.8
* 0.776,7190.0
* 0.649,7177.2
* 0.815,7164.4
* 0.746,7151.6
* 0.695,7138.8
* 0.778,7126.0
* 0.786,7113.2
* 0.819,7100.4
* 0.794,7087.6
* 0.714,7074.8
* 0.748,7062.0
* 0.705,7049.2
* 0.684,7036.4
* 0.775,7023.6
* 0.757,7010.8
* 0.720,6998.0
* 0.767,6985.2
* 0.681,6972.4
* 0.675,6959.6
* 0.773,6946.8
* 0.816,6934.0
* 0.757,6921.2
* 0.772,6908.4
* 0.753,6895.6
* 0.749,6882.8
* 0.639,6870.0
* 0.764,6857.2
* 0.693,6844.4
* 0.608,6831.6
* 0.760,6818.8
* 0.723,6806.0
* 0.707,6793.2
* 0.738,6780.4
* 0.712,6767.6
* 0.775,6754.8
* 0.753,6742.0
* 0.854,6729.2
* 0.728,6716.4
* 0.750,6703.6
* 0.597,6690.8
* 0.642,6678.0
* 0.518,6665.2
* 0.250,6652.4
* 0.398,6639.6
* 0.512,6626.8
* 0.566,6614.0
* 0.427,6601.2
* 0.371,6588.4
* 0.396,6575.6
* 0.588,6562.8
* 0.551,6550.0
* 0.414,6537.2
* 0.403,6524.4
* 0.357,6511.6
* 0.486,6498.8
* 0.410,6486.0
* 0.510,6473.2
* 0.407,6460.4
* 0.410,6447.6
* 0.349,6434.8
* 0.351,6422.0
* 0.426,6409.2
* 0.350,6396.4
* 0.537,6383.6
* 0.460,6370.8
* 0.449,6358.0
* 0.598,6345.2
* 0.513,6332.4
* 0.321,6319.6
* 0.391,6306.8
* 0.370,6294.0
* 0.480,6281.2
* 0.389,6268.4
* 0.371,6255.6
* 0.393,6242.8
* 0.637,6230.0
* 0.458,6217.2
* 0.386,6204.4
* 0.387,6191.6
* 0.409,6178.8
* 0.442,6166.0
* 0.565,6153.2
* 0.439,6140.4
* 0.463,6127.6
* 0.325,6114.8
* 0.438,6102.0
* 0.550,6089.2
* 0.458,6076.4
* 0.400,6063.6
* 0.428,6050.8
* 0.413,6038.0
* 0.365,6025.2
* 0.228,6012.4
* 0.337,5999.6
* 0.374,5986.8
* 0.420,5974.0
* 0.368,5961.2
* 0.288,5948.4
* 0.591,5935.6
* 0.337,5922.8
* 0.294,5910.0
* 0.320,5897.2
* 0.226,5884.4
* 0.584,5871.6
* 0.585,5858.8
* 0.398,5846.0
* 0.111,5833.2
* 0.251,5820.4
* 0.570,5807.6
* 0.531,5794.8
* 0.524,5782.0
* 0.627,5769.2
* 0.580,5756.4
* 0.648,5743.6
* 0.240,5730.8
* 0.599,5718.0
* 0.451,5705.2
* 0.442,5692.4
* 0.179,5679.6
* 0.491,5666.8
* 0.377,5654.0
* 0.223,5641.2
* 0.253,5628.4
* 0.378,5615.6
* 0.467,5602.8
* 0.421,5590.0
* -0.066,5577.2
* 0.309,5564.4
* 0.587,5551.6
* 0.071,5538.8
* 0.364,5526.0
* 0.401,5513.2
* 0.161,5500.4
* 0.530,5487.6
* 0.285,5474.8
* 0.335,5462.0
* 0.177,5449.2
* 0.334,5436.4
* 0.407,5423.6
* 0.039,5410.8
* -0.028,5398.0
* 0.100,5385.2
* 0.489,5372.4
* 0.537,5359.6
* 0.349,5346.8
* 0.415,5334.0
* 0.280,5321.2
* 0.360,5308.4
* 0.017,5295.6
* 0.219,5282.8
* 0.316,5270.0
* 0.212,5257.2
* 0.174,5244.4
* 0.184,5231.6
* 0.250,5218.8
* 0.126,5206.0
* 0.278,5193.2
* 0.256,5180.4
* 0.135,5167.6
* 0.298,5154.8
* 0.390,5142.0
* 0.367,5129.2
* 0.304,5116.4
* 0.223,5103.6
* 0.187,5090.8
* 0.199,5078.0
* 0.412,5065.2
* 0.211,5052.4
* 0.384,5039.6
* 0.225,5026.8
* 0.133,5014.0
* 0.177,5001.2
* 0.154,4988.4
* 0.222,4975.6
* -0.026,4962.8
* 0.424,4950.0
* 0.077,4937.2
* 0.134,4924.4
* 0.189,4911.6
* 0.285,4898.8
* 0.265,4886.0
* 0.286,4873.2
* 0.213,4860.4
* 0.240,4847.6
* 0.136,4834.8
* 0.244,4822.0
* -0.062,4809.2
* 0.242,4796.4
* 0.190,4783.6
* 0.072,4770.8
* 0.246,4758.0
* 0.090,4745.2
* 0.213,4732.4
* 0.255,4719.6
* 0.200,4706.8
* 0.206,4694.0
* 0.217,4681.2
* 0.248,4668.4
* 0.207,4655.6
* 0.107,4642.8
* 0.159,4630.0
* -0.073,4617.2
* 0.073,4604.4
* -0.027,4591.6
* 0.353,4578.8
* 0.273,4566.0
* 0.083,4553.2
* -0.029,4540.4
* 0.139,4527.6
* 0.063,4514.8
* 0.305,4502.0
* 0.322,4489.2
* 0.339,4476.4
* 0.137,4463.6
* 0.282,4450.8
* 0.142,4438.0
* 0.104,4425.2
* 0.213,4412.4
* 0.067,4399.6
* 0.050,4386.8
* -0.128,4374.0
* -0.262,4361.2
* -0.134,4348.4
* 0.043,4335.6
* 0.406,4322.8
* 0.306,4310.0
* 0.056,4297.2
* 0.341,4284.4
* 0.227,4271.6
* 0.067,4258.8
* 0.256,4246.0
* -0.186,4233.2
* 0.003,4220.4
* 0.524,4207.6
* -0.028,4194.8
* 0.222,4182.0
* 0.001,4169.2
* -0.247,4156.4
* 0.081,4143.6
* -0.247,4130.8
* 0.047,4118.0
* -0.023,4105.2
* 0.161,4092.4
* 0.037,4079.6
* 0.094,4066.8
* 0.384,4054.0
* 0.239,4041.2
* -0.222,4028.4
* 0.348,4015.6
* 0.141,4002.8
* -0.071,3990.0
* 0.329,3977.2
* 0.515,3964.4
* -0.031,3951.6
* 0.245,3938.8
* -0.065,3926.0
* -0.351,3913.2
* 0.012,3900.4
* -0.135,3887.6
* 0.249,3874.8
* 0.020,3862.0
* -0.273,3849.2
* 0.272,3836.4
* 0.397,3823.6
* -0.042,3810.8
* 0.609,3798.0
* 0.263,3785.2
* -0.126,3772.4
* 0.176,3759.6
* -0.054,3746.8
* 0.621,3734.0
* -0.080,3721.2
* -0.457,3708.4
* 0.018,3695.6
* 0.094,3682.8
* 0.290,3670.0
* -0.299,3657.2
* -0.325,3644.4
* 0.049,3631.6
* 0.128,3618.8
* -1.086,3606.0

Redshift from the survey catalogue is 0.675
